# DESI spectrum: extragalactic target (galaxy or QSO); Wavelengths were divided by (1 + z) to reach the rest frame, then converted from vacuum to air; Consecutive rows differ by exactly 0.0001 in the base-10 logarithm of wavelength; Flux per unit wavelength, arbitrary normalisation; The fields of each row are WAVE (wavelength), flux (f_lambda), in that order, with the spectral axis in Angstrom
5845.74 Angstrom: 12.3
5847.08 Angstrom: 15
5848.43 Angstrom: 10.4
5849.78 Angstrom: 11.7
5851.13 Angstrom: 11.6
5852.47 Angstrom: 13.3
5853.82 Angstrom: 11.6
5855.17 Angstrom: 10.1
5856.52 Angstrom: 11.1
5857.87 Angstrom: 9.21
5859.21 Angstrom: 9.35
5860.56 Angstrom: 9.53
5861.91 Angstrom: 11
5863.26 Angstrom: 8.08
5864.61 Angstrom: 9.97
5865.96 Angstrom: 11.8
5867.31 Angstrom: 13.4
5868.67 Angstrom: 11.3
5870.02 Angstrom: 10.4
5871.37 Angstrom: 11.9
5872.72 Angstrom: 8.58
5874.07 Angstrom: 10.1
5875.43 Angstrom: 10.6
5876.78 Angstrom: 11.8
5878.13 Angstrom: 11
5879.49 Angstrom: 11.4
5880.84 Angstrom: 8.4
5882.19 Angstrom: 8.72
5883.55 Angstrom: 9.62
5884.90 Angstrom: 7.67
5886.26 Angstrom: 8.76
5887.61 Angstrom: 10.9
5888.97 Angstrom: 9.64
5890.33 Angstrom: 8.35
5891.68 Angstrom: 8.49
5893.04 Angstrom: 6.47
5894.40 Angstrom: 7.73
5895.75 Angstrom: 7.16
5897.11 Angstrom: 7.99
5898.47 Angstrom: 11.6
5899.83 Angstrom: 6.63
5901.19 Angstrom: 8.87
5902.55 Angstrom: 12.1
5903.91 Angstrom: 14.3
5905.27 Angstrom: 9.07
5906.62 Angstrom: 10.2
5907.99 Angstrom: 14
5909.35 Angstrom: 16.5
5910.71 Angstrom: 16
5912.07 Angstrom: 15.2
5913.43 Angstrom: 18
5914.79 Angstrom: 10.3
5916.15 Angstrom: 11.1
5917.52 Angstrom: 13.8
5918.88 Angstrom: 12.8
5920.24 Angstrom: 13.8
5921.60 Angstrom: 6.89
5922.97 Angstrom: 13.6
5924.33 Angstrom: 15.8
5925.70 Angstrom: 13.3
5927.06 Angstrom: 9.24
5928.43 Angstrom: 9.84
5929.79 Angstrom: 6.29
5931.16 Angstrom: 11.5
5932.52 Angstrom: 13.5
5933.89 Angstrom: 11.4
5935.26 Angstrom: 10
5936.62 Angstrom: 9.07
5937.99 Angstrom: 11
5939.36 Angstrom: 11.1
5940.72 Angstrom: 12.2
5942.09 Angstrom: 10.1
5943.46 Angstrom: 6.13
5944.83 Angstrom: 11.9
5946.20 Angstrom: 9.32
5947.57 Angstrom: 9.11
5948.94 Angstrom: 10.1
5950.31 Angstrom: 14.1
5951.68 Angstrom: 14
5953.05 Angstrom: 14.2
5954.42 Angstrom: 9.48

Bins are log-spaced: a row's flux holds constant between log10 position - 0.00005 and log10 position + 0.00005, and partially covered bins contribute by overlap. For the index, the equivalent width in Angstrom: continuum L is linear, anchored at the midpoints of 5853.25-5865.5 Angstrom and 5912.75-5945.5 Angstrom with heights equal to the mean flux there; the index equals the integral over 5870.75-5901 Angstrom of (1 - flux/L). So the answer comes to 3.7 Angstrom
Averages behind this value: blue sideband 10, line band 9.24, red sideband 11.4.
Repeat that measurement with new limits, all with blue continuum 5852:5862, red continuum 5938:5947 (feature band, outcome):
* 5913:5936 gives -3.4 Angstrom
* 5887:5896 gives 1.7 Angstrom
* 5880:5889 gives 1.2 Angstrom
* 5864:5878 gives -0.6 Angstrom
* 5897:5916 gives -3.6 Angstrom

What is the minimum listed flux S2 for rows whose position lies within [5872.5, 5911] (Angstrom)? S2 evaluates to 6.47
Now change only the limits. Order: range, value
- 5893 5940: 6.29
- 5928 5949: 6.13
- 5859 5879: 8.08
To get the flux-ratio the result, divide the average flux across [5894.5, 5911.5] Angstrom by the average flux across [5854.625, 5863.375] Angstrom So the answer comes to 1.1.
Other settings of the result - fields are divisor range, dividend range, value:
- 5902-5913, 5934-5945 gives 0.75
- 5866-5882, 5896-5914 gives 1.13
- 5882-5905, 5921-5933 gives 1.22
